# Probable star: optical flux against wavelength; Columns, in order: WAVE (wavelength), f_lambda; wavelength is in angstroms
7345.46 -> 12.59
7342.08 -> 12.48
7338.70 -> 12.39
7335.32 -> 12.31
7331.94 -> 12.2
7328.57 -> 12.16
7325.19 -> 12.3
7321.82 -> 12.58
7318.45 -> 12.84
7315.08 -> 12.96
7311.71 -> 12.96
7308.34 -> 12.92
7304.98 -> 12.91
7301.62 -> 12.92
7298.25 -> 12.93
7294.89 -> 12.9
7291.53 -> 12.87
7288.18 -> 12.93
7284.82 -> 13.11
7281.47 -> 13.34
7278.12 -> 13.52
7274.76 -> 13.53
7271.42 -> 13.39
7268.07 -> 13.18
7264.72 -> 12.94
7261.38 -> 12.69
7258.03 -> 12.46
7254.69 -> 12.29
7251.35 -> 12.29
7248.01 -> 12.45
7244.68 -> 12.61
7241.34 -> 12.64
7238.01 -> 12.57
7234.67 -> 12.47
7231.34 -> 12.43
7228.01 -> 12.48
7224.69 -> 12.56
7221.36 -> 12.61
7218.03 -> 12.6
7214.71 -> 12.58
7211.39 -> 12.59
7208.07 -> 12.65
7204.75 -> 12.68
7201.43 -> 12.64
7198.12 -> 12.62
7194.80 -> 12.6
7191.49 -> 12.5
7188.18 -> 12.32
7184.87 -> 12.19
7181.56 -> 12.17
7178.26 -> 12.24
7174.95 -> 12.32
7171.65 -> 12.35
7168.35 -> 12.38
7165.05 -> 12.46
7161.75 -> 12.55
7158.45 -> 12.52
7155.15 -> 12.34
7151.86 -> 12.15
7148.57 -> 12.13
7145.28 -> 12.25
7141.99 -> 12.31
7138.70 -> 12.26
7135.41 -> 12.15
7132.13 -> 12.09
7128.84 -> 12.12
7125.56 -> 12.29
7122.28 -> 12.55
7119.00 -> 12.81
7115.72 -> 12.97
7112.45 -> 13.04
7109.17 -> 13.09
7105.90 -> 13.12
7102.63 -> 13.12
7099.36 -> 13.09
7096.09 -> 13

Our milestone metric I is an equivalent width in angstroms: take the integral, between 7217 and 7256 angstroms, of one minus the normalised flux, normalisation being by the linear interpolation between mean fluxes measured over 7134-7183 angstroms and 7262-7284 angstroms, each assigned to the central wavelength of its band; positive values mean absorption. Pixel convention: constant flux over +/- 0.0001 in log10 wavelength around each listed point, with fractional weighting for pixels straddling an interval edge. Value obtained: 1.4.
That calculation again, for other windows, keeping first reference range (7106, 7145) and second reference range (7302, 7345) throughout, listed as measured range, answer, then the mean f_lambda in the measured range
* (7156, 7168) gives 0.05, 12.5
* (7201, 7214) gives -0.08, 12.6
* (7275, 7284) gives -0.60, 13.4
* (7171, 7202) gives 0.40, 12.4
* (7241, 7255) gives 0.13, 12.5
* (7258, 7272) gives -0.42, 12.9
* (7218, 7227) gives -0.01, 12.6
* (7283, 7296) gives -0.39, 13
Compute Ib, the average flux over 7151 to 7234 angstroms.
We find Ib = 12.5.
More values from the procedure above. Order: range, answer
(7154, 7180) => 12.4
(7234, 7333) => 12.8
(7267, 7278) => 13.4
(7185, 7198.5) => 12.5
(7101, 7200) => 12.5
